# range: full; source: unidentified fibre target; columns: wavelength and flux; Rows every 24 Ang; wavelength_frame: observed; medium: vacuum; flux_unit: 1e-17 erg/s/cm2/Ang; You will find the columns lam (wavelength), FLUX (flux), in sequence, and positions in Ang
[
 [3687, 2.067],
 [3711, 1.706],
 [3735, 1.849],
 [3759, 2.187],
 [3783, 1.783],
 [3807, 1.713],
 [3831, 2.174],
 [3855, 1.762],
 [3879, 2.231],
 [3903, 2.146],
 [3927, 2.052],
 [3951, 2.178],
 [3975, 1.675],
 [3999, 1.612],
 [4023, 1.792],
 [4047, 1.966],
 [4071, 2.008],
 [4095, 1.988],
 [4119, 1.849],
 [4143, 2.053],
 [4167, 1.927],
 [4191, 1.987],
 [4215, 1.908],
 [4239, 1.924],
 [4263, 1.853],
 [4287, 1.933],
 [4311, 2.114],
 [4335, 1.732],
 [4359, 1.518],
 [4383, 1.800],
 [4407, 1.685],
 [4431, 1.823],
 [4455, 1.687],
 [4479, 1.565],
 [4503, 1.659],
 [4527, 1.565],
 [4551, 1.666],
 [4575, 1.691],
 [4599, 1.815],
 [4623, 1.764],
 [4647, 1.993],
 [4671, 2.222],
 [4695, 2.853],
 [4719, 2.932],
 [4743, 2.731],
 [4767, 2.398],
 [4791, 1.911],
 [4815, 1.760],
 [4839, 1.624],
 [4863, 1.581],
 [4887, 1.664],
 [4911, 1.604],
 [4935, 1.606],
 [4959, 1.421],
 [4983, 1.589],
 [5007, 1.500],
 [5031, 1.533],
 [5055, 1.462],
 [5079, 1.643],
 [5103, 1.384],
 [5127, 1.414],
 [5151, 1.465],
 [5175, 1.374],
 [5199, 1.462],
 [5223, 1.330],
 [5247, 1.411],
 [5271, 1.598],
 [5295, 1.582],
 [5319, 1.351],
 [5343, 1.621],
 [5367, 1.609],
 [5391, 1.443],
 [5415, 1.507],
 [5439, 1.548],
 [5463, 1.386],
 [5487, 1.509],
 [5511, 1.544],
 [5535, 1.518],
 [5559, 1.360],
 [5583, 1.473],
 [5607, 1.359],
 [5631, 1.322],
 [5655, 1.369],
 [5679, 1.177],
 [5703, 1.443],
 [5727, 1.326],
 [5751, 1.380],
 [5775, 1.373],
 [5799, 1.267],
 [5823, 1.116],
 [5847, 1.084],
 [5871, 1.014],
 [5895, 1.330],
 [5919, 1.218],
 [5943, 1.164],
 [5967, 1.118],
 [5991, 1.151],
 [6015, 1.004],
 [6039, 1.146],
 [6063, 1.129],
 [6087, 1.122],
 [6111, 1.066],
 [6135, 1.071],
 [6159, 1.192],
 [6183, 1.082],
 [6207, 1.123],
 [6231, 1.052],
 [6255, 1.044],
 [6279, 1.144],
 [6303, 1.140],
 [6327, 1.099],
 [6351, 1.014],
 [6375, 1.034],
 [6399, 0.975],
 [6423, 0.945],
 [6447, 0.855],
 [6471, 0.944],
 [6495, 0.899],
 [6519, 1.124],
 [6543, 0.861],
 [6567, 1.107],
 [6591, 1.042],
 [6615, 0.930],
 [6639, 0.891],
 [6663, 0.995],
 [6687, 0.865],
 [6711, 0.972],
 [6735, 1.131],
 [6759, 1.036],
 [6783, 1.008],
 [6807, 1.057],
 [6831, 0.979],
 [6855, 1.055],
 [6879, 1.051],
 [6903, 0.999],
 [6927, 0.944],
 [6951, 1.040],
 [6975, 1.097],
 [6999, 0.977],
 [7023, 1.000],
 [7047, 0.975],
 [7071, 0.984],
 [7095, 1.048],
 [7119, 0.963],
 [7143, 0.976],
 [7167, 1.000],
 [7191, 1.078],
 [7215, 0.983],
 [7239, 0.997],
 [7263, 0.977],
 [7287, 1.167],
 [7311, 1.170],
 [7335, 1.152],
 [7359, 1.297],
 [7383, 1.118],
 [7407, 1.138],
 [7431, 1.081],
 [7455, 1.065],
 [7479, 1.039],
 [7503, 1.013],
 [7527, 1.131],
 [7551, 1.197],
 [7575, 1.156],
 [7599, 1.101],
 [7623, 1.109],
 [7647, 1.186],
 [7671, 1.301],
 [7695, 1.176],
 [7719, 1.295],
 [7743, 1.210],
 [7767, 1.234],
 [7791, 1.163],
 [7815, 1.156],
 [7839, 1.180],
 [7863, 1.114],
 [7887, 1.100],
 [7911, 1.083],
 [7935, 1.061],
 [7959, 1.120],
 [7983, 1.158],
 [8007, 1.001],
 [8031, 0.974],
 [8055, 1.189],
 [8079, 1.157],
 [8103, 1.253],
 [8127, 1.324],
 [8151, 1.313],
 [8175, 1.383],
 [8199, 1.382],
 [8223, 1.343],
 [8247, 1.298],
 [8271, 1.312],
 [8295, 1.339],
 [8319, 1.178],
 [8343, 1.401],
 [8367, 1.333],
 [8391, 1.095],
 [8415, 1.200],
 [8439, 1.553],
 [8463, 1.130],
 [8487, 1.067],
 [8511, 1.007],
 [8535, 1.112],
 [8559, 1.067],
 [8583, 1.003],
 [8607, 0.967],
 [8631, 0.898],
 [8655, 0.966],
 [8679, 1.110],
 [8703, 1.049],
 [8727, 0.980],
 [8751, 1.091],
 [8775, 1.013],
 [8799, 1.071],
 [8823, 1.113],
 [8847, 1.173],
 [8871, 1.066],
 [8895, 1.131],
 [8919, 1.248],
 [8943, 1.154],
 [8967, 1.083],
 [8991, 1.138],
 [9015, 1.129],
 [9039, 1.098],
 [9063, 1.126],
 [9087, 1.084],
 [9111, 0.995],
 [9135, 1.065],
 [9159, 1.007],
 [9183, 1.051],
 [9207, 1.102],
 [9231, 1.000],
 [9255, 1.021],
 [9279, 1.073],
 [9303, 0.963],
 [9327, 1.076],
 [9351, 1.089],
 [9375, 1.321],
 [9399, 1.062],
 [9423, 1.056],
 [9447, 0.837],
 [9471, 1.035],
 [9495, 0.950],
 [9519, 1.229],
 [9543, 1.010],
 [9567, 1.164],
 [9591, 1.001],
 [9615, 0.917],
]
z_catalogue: 0.68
